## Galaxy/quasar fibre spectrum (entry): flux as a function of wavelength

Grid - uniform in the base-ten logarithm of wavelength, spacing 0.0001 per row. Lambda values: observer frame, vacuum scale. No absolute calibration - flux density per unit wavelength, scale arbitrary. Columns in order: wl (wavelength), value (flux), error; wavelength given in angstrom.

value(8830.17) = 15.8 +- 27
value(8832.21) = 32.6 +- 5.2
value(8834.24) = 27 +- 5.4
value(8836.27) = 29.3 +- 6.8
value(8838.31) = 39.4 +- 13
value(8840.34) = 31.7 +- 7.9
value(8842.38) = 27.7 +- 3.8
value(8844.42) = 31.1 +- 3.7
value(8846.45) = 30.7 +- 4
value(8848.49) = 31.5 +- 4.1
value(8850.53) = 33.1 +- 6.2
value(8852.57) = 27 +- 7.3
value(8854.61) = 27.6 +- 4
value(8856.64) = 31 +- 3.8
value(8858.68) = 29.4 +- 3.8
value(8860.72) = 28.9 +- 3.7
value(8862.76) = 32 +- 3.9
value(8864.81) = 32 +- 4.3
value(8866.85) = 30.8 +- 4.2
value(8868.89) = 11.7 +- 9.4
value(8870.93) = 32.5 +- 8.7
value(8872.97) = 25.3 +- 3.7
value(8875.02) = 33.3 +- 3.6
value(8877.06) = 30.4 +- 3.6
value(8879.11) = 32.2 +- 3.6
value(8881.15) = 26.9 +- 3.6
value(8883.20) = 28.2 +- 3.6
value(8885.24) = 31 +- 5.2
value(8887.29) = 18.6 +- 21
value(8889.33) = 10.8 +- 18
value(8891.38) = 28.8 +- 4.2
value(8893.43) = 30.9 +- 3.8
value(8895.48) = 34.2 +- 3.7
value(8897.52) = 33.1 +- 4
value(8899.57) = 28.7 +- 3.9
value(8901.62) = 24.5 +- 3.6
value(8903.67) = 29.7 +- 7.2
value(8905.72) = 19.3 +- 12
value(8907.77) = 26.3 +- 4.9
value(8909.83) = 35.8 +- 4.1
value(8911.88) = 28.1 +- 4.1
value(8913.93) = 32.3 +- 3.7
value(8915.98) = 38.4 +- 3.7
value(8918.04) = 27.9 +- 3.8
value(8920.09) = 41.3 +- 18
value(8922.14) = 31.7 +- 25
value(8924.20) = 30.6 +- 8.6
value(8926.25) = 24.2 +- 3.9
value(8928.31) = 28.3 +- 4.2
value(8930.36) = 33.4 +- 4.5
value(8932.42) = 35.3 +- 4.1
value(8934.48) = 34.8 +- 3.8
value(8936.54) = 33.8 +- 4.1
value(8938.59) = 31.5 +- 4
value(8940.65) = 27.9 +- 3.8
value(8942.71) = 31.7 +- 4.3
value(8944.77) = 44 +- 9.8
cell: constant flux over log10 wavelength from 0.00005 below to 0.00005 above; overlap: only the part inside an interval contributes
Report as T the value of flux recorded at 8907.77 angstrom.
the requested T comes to 26.3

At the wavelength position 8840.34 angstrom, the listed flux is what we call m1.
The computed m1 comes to 31.7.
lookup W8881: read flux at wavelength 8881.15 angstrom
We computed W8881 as 26.9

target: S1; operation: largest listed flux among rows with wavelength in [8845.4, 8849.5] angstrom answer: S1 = 31.5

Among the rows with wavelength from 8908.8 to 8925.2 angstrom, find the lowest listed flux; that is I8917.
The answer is 27.9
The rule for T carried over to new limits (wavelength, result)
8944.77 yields 44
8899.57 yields 28.7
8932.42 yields 35.3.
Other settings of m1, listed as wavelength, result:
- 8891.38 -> 28.8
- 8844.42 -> 31.1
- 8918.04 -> 27.9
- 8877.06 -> 30.4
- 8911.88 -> 28.1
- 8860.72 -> 28.9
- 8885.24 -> 31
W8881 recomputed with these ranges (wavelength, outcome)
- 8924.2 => 30.6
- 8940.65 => 27.9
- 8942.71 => 31.7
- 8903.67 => 29.7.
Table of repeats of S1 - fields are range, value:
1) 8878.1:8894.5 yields 32.2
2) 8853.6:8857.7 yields 31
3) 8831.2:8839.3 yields 39.4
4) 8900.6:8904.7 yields 29.7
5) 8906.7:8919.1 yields 38.4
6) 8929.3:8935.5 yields 35.3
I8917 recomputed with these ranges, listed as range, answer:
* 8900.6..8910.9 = 19.3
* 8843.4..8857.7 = 27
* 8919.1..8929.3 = 24.2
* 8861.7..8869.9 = 11.7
